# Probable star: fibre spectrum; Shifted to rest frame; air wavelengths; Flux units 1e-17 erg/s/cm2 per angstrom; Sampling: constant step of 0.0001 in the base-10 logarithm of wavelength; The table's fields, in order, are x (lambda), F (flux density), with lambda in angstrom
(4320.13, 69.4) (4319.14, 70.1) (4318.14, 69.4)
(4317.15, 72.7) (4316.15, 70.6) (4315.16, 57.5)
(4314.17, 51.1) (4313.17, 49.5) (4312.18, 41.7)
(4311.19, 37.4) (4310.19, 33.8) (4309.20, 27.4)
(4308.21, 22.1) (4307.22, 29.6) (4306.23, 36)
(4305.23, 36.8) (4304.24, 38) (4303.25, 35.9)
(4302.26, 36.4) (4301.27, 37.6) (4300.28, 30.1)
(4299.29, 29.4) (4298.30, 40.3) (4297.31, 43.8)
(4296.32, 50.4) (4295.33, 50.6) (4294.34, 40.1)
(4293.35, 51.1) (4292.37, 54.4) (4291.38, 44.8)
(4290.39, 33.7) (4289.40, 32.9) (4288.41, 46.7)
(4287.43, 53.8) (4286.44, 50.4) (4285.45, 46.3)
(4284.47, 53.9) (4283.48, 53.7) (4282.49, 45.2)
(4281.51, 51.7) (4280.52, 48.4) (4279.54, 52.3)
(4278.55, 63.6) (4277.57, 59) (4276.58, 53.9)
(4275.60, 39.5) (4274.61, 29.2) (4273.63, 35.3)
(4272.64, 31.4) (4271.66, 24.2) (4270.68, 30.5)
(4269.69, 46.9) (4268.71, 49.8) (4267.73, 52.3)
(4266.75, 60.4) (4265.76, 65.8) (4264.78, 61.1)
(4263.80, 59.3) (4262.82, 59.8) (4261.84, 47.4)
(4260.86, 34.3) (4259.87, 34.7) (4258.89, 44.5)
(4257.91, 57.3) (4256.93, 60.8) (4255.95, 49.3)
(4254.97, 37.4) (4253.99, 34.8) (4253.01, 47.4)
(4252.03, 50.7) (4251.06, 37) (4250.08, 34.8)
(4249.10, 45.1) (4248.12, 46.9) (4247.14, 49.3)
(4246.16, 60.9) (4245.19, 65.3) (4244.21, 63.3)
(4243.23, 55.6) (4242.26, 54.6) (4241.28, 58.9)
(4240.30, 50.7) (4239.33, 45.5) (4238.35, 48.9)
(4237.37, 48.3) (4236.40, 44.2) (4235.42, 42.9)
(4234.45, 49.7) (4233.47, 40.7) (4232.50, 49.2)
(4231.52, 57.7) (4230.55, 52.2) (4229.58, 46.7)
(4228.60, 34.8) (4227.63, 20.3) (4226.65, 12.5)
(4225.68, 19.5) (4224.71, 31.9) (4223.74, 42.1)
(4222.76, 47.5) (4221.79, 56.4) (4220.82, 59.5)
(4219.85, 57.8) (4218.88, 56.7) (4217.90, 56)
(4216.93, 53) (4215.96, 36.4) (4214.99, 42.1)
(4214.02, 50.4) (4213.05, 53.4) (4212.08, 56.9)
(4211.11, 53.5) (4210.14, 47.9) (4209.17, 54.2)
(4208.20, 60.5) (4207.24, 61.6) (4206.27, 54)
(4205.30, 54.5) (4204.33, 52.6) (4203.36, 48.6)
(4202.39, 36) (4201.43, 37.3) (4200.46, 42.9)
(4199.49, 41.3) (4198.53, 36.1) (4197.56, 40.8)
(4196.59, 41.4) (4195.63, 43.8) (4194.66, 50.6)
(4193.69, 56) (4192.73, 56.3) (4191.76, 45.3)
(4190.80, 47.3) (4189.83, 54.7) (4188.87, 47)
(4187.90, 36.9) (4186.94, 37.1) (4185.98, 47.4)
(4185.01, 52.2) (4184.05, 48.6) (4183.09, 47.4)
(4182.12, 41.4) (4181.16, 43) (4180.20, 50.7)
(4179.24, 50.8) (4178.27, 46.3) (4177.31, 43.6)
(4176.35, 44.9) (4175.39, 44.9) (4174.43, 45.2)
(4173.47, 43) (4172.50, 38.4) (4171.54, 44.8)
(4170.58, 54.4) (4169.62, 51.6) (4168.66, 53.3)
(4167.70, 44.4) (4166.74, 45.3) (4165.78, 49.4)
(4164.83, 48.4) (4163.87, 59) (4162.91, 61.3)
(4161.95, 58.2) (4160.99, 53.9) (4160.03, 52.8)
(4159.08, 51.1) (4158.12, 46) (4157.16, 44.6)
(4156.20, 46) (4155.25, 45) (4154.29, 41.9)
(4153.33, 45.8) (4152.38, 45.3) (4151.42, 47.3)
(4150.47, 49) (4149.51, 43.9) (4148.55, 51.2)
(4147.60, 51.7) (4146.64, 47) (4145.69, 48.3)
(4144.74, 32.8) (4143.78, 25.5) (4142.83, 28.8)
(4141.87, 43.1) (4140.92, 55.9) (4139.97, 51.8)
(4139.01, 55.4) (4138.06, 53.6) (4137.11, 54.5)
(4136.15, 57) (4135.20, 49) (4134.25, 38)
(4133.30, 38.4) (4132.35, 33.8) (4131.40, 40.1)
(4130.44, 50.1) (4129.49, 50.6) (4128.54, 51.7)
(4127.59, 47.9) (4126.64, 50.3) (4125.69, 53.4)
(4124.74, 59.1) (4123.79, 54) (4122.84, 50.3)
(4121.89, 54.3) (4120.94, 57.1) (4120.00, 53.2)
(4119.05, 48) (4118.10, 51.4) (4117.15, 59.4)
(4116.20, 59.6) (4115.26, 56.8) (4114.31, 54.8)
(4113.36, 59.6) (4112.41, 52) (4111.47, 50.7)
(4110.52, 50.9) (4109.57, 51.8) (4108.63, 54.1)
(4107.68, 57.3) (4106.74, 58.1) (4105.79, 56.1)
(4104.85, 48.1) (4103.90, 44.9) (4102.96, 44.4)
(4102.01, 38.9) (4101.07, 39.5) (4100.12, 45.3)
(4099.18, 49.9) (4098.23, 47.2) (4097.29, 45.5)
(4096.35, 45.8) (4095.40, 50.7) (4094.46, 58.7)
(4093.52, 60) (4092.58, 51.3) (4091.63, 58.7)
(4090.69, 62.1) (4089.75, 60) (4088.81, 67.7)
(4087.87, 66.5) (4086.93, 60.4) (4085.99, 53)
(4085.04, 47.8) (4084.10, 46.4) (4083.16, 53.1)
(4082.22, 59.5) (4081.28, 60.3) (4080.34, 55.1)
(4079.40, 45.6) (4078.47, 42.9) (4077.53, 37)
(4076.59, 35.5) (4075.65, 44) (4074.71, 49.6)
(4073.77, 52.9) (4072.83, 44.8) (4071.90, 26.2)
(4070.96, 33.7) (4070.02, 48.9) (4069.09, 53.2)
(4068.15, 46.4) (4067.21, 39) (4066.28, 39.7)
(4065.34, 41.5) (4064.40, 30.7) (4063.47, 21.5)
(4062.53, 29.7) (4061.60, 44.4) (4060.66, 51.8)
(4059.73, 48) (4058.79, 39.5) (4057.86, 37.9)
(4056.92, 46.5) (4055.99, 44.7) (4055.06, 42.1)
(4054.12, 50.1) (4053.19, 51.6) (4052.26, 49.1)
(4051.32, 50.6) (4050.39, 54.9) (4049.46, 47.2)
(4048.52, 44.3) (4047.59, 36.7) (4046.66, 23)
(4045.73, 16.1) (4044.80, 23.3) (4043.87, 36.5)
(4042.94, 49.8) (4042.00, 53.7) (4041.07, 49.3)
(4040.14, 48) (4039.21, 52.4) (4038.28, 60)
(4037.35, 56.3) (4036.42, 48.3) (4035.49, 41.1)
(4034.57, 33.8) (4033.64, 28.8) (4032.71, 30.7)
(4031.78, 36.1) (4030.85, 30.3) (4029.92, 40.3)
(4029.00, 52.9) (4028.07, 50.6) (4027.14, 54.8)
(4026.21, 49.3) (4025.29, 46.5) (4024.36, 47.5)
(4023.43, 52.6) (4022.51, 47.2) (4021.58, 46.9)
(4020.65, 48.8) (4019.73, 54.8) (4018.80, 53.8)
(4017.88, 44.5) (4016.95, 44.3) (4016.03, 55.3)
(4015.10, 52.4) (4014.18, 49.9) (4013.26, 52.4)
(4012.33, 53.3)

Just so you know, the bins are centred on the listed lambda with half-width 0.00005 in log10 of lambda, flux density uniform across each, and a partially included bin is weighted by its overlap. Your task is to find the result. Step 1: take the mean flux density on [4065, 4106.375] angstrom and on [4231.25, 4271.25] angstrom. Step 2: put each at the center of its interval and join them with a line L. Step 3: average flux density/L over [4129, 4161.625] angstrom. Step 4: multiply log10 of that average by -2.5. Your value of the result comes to 0.069 mag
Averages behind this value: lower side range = 49.1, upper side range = 49.5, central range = 46.2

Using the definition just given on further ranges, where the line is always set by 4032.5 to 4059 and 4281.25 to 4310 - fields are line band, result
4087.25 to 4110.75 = -0.23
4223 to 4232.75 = 0.14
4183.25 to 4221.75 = -0.17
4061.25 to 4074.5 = 0.09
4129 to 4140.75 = -0.13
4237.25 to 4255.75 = -0.18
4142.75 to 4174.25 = -0.12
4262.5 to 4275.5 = -0.12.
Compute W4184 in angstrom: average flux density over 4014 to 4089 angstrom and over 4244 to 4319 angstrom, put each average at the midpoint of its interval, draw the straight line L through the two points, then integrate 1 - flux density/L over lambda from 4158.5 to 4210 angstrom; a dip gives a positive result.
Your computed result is -2.6 angstrom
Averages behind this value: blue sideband 45.4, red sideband 46.2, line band 48.2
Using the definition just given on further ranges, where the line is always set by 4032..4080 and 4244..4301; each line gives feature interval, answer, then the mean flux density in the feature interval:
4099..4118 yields -3.6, 51.6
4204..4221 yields -2.9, 53.3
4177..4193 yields -0.6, 46.7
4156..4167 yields -1.8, 51.6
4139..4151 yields -0.1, 44.6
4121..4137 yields -1.9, 49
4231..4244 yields -1.1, 50.1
